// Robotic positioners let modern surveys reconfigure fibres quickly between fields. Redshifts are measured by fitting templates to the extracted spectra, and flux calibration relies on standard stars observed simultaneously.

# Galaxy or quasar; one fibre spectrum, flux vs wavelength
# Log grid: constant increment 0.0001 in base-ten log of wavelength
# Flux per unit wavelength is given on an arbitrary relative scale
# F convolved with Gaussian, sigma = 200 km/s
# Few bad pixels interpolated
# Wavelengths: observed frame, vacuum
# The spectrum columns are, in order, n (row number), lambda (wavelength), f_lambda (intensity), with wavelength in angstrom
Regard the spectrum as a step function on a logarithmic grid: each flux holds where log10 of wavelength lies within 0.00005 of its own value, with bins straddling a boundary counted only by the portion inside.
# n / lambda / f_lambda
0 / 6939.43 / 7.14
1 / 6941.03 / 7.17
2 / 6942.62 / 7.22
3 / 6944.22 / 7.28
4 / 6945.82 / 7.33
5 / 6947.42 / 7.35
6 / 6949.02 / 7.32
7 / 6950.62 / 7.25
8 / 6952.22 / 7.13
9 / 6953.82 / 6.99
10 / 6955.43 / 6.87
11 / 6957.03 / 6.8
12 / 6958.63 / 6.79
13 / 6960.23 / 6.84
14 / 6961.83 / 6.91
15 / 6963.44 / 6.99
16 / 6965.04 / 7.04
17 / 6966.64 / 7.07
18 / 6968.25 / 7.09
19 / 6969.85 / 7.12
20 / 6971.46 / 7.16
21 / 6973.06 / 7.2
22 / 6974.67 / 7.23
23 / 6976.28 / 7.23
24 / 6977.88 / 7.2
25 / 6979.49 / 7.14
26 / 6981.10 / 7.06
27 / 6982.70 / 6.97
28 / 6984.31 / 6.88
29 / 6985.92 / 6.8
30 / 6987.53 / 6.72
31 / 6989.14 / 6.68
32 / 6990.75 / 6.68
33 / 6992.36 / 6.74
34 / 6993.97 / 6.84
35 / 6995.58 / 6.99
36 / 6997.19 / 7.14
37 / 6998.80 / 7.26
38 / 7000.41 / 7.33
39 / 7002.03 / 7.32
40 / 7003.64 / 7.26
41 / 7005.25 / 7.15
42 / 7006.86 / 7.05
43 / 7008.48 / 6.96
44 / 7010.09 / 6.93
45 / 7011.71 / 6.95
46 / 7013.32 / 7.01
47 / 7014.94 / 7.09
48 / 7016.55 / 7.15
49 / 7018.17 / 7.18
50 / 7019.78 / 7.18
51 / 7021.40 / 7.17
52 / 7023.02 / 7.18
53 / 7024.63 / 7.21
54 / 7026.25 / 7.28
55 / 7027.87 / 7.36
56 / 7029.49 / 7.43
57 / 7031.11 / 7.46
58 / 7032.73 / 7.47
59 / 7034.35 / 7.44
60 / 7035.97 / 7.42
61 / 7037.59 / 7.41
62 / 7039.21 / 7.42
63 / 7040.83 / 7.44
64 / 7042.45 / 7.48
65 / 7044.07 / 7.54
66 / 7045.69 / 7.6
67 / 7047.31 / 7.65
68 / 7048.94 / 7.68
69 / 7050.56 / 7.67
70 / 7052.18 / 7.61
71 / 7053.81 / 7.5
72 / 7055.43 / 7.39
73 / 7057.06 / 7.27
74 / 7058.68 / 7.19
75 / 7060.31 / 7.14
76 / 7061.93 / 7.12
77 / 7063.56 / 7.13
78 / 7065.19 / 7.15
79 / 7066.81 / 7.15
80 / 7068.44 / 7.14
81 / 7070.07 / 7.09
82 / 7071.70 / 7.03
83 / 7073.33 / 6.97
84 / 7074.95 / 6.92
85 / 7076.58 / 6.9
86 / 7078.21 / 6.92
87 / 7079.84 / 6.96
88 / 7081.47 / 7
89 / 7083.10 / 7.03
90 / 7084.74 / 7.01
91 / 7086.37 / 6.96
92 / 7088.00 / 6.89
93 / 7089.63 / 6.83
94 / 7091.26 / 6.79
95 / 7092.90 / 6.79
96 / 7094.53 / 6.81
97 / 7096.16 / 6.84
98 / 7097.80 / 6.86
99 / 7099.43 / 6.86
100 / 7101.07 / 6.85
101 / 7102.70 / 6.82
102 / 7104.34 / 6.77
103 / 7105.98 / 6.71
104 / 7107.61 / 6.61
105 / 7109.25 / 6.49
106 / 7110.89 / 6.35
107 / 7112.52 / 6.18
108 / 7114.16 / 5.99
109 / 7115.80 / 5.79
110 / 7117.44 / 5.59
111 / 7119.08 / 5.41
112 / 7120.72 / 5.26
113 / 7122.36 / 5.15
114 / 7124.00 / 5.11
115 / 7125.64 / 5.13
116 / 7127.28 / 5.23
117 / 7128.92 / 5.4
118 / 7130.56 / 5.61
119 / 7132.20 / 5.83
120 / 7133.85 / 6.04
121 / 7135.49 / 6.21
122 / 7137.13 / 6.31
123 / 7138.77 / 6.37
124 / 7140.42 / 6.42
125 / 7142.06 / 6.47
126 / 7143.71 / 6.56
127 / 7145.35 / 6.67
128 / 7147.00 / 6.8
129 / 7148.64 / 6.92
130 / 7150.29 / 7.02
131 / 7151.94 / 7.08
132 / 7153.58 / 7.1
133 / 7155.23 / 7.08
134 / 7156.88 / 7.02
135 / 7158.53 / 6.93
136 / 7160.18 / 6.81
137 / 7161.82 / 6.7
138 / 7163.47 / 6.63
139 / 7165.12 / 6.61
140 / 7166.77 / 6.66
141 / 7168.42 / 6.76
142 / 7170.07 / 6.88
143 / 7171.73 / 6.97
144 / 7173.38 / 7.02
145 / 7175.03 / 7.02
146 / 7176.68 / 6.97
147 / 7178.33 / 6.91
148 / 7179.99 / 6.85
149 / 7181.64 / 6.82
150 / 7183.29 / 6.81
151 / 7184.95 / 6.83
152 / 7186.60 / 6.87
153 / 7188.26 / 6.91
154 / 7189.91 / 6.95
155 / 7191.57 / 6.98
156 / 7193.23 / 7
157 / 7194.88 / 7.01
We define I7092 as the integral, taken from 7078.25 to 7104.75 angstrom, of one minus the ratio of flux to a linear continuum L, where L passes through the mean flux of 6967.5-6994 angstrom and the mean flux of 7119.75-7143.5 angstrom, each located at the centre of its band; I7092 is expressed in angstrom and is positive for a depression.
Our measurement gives -3.4 angstrom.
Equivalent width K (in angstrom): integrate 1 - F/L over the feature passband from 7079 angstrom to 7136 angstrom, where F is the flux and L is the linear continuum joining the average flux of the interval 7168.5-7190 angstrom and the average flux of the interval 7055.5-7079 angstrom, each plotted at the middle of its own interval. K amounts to 6.0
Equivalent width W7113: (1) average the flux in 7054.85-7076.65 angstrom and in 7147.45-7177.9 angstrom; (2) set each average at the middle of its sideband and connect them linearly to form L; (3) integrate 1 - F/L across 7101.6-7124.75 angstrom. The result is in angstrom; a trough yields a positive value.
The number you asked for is 3.2 angstrom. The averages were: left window 7.12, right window 6.9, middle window 6.03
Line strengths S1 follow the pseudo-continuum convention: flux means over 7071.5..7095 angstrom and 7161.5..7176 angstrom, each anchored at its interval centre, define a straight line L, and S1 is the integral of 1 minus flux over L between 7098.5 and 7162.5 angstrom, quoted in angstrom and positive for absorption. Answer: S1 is 5.2 angstrom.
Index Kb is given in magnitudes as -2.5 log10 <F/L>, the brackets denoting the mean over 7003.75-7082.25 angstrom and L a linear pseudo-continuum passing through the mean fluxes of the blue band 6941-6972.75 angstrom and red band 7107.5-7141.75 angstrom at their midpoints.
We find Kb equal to -0.13 mag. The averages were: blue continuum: 7.09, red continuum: 5.83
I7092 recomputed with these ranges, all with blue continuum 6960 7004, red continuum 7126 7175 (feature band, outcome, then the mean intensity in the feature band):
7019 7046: -1.9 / 7.38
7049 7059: -0.9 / 7.47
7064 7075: -0.5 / 7.08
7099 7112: 0.0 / 6.67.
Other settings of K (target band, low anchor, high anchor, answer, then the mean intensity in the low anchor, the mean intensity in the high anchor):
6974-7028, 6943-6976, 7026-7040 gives 1.5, 7.09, 7.41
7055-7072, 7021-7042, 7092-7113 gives -0.2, 7.37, 6.7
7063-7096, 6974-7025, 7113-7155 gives -2.5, 7.05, 6.07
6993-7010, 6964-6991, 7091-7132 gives -0.6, 7.02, 6.12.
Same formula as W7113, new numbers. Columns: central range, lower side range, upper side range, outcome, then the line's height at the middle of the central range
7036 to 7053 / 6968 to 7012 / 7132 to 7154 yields -1.7 angstrom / 6.87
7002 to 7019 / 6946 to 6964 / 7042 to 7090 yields 0.1 angstrom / 7.11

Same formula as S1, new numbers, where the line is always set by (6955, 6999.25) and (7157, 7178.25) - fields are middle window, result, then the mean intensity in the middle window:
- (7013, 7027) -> -0.4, 7.17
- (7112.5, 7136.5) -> 4.5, 5.58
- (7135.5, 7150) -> 0.6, 6.56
